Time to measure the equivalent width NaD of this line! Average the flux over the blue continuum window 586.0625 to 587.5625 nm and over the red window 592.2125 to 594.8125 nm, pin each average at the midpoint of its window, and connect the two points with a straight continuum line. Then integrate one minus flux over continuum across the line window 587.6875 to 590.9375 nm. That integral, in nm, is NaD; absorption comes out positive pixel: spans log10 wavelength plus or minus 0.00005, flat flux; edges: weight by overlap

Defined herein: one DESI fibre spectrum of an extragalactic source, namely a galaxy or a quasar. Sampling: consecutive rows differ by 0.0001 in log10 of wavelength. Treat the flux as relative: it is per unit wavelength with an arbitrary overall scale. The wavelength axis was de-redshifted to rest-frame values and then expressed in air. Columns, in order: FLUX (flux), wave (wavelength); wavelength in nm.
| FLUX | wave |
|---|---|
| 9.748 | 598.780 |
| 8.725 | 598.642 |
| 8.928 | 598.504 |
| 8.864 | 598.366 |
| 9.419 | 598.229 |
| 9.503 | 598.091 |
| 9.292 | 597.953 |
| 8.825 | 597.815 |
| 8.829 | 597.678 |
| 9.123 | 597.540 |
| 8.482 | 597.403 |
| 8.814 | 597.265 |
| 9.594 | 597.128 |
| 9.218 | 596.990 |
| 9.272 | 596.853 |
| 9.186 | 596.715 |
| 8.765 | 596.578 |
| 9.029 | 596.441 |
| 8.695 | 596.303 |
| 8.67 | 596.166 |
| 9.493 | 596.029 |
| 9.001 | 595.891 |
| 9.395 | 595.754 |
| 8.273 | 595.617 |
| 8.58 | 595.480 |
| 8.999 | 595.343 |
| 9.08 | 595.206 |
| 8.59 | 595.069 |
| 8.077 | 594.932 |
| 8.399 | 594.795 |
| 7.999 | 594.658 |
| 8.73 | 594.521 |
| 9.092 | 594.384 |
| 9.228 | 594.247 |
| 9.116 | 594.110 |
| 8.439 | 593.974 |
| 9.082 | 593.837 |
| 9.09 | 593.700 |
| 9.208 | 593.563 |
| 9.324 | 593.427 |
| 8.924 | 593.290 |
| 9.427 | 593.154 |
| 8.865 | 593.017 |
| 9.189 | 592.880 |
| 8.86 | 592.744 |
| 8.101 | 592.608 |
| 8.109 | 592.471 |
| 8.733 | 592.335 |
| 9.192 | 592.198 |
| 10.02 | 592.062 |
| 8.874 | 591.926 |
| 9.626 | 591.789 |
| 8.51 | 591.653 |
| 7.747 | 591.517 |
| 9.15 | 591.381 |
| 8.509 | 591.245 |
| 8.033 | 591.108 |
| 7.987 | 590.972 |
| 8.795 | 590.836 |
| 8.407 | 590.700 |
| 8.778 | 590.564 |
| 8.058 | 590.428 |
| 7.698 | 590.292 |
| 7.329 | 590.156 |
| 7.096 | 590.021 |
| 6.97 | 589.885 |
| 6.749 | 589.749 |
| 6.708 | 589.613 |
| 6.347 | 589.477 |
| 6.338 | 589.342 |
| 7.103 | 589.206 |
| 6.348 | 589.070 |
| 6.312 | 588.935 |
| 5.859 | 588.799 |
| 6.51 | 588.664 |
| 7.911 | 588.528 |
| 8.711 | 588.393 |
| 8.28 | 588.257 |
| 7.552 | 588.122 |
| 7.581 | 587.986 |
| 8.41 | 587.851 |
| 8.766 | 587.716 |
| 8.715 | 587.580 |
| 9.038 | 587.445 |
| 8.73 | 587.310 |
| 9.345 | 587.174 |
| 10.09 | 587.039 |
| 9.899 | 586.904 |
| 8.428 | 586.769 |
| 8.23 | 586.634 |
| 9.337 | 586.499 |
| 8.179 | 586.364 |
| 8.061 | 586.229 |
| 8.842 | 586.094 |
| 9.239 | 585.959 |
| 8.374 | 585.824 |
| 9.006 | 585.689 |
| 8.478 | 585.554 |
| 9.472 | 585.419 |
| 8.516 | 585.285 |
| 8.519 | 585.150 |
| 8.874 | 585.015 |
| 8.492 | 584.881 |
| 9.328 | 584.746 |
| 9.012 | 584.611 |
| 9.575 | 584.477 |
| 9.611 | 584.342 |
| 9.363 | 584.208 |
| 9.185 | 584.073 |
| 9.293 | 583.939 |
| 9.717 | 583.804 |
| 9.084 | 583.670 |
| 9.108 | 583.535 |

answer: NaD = 0.535 nm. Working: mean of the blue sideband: 8.92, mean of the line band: 7.43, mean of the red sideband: 8.85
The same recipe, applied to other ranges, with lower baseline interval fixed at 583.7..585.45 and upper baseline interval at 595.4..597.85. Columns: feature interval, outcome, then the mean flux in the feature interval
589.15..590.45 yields 0.30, 7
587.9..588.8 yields 0.14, 7.63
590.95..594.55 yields 0.06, 8.87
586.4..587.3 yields 0.00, 9.15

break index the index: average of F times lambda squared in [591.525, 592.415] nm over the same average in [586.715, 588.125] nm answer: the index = 1.04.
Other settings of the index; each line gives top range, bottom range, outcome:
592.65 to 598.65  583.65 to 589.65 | 1.10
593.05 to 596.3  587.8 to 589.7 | 1.27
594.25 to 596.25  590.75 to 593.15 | 1.01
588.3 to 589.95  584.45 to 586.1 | 0.78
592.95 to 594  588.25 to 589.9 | 1.34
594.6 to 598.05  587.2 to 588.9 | 1.14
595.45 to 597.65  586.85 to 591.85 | 1.16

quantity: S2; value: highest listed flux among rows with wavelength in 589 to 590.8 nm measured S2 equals 8.778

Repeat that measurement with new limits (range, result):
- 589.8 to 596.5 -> 10.02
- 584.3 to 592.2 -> 10.09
